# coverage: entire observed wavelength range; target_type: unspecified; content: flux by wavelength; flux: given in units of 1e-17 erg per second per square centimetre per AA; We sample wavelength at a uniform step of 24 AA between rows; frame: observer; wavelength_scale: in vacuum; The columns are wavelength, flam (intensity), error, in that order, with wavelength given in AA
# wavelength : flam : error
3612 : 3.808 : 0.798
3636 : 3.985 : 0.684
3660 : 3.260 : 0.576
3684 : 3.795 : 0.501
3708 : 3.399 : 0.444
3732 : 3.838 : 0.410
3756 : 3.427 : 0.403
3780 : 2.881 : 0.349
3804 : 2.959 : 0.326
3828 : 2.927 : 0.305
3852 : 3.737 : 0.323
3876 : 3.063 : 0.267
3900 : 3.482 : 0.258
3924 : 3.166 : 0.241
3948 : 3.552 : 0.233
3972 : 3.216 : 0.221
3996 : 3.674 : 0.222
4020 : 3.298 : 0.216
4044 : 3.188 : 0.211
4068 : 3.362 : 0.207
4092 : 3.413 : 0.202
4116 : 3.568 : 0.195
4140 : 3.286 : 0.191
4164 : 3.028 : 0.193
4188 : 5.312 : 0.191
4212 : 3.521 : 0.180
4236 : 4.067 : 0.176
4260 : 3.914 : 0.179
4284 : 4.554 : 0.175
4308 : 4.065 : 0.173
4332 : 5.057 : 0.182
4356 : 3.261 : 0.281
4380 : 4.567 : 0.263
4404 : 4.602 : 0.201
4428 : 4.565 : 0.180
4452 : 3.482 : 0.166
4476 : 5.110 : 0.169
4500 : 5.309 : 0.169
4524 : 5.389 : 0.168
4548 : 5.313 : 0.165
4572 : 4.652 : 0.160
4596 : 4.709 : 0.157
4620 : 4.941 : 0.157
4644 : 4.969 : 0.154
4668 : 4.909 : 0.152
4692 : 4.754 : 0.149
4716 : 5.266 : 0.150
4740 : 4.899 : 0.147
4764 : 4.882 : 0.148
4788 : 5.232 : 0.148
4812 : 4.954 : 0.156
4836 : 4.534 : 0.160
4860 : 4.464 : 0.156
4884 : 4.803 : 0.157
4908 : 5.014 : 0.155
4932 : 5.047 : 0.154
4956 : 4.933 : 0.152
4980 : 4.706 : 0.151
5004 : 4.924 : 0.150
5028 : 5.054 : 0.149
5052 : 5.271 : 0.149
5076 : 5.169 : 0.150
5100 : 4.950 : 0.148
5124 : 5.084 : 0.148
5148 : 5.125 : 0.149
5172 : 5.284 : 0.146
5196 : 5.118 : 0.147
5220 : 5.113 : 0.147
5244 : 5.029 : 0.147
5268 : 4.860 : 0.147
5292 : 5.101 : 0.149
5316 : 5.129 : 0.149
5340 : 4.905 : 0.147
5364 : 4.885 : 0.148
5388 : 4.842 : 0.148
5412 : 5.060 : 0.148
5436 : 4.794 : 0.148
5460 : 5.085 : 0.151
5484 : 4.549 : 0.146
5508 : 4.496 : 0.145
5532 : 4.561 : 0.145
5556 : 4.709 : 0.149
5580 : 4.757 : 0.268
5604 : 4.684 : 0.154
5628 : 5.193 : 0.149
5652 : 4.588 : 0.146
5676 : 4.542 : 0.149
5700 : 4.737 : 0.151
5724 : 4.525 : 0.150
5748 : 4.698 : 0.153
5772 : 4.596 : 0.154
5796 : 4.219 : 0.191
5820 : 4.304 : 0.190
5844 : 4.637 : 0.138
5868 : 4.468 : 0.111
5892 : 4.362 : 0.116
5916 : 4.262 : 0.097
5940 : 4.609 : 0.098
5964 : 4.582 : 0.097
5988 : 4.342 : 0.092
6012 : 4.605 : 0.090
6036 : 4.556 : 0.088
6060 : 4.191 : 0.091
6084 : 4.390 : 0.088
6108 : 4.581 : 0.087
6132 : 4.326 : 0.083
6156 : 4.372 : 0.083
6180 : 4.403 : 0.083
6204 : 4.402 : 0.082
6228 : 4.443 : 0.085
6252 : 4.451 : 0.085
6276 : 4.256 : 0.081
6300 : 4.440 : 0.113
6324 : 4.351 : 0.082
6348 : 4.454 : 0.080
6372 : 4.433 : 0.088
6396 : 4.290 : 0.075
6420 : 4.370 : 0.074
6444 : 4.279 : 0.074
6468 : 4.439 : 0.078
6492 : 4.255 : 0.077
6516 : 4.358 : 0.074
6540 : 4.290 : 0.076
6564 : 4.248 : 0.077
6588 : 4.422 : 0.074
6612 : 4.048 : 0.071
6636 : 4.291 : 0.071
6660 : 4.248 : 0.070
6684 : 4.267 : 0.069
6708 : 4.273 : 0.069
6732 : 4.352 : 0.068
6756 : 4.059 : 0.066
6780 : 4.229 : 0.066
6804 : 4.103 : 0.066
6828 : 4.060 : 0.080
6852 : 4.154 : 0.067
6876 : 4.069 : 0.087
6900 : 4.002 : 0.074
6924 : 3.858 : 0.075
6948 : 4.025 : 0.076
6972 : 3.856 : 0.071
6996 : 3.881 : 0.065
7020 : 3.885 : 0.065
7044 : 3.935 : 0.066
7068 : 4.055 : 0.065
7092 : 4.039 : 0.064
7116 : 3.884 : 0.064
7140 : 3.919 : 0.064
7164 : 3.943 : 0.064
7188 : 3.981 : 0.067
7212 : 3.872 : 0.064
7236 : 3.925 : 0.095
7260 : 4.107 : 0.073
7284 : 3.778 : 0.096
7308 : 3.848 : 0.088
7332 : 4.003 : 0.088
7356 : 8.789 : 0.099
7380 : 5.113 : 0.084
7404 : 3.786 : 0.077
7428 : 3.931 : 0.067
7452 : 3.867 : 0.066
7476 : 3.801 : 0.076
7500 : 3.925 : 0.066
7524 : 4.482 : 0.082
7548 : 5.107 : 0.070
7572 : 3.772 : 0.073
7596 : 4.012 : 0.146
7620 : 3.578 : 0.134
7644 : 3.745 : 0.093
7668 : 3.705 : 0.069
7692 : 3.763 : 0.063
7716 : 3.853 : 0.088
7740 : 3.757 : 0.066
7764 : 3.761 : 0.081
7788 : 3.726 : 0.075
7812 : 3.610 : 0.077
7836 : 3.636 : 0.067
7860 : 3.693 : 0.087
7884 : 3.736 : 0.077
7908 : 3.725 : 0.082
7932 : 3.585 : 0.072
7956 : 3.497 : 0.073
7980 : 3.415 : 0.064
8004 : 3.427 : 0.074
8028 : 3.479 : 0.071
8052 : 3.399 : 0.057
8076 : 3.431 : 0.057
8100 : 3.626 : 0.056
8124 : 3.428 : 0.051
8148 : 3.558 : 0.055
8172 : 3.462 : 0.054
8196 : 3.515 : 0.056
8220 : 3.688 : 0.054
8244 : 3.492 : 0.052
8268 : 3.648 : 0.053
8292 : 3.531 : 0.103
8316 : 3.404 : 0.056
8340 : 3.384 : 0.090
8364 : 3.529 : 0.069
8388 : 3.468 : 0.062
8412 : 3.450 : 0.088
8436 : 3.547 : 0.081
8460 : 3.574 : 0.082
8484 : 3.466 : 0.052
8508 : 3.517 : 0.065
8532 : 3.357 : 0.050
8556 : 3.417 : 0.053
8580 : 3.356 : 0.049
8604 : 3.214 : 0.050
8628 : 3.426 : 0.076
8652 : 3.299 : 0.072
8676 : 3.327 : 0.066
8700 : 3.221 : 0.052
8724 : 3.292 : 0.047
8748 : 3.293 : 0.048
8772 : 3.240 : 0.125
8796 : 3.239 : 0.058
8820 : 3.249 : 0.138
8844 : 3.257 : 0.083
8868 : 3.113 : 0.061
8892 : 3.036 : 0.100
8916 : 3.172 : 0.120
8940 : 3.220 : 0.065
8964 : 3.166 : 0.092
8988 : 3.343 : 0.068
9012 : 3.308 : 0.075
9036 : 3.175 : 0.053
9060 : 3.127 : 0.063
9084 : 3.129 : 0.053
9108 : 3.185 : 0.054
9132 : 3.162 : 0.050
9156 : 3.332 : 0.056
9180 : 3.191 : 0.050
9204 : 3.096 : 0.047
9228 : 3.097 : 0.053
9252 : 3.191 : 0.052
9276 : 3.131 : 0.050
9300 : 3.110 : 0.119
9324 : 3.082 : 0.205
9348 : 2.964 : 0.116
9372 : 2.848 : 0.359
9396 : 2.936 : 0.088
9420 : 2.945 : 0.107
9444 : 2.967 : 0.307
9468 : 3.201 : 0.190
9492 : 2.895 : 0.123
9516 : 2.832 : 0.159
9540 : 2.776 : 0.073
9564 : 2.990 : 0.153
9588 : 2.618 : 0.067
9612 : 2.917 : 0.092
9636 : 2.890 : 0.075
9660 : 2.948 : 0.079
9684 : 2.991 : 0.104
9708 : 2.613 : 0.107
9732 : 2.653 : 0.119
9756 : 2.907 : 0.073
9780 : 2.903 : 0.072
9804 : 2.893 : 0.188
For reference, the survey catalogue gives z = 0.12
